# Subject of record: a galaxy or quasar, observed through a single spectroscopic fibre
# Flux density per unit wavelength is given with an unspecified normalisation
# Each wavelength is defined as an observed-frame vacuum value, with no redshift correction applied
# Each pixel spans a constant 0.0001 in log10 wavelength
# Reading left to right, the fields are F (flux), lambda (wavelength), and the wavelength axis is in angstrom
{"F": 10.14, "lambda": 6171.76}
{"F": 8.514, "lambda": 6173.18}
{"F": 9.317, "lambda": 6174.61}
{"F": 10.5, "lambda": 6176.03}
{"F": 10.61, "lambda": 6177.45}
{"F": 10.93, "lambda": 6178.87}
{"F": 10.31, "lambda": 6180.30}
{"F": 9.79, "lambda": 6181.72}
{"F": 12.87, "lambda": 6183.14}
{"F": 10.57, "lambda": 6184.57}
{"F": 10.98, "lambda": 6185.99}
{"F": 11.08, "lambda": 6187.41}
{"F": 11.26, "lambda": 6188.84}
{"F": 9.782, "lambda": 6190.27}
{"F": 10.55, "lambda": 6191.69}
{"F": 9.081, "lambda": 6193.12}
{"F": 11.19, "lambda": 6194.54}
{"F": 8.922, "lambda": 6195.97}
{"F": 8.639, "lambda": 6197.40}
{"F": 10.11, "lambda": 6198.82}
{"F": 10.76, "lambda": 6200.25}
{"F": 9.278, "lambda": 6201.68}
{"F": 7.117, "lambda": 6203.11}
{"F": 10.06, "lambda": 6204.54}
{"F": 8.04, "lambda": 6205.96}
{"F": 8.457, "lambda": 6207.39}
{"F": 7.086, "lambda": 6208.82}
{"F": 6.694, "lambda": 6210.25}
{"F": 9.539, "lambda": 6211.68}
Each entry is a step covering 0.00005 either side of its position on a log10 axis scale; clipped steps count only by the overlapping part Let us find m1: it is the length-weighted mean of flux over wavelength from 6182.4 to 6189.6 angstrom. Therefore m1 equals 11.3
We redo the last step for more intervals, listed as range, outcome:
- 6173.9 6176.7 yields 9.91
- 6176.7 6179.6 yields 10.8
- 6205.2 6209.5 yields 7.91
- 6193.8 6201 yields 9.92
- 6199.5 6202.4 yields 9.99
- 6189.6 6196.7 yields 9.9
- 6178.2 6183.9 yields 11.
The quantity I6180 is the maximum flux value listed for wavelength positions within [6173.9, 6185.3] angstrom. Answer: 12.87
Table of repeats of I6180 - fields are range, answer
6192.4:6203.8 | 11.19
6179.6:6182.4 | 10.31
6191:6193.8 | 10.55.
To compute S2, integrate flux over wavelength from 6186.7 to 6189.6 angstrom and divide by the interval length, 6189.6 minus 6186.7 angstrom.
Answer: 11.1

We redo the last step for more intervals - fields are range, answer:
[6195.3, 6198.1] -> 8.77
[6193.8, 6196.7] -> 10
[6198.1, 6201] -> 10.4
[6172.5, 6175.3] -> 8.89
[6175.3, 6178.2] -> 10.6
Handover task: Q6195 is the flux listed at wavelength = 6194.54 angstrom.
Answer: 11.19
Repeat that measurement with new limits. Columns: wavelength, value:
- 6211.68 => 9.539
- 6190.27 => 9.782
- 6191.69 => 10.55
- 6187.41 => 11.08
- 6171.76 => 10.14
